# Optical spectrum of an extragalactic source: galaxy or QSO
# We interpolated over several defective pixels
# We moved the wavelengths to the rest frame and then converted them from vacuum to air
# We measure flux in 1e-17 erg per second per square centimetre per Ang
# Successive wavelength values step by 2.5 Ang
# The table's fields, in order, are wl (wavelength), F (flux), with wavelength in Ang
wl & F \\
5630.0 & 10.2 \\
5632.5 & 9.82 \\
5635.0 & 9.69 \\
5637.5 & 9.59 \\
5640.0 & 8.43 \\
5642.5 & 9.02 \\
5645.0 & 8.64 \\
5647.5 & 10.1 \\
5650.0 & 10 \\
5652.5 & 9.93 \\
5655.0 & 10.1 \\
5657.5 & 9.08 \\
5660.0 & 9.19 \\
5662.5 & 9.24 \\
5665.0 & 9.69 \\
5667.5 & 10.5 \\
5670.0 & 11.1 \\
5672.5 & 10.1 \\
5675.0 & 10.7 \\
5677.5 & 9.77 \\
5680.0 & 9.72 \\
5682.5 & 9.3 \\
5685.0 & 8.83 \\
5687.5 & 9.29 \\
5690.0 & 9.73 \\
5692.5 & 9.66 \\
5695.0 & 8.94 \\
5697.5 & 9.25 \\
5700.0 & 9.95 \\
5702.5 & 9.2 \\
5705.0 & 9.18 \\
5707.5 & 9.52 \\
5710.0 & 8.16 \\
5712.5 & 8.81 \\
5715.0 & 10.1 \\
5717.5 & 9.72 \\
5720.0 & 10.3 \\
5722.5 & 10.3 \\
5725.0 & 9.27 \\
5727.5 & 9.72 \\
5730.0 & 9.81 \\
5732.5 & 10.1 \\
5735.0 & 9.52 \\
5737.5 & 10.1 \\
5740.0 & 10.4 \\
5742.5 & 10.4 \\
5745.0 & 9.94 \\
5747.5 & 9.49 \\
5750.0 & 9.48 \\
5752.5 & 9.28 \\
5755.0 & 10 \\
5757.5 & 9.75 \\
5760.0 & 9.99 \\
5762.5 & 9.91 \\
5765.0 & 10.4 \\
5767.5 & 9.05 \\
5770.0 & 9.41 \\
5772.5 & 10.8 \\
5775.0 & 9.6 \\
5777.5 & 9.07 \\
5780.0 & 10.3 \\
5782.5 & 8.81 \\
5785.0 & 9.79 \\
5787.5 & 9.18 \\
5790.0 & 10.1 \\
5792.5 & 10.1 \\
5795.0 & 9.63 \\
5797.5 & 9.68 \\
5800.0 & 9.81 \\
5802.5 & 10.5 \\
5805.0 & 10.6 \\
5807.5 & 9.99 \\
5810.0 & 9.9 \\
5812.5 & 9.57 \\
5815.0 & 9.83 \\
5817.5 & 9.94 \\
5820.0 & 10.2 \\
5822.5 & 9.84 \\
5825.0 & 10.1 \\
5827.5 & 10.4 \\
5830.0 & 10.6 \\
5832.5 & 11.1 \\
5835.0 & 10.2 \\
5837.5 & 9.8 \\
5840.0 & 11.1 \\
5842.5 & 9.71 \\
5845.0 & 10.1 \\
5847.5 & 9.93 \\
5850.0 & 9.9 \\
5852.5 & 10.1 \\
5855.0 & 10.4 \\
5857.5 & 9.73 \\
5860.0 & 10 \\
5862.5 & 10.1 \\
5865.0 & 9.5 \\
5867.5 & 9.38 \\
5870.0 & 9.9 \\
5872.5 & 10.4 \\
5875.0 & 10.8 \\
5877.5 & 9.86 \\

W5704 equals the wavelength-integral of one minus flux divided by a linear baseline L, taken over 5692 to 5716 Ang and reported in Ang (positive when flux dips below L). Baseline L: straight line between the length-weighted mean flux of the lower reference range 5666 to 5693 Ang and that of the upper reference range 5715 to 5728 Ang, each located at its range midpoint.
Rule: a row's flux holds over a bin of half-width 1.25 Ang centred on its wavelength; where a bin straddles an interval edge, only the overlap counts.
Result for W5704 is 1.5 Ang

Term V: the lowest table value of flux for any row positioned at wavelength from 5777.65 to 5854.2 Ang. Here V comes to 8.81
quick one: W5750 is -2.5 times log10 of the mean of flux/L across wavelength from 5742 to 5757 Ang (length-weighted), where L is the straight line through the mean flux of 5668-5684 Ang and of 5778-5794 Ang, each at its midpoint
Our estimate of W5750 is 0.01 mag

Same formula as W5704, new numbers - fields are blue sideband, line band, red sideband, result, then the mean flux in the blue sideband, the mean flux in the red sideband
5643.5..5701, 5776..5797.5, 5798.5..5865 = 0.8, 9.68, 10.1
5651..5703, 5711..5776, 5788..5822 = 0.0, 9.69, 9.97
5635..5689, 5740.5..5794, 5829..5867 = 0.8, 9.64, 10.1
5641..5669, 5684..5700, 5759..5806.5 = 0.5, 9.59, 9.83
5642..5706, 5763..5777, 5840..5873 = 0.0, 9.63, 9.97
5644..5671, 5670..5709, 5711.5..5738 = 0.8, 9.78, 9.8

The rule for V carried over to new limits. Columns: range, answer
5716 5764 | 9.27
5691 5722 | 8.16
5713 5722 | 9.72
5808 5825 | 9.57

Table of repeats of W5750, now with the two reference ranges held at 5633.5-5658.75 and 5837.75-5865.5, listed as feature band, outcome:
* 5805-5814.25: 0.00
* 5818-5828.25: -0.01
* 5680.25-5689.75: 0.04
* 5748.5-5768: 0.00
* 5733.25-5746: -0.04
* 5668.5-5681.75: -0.08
